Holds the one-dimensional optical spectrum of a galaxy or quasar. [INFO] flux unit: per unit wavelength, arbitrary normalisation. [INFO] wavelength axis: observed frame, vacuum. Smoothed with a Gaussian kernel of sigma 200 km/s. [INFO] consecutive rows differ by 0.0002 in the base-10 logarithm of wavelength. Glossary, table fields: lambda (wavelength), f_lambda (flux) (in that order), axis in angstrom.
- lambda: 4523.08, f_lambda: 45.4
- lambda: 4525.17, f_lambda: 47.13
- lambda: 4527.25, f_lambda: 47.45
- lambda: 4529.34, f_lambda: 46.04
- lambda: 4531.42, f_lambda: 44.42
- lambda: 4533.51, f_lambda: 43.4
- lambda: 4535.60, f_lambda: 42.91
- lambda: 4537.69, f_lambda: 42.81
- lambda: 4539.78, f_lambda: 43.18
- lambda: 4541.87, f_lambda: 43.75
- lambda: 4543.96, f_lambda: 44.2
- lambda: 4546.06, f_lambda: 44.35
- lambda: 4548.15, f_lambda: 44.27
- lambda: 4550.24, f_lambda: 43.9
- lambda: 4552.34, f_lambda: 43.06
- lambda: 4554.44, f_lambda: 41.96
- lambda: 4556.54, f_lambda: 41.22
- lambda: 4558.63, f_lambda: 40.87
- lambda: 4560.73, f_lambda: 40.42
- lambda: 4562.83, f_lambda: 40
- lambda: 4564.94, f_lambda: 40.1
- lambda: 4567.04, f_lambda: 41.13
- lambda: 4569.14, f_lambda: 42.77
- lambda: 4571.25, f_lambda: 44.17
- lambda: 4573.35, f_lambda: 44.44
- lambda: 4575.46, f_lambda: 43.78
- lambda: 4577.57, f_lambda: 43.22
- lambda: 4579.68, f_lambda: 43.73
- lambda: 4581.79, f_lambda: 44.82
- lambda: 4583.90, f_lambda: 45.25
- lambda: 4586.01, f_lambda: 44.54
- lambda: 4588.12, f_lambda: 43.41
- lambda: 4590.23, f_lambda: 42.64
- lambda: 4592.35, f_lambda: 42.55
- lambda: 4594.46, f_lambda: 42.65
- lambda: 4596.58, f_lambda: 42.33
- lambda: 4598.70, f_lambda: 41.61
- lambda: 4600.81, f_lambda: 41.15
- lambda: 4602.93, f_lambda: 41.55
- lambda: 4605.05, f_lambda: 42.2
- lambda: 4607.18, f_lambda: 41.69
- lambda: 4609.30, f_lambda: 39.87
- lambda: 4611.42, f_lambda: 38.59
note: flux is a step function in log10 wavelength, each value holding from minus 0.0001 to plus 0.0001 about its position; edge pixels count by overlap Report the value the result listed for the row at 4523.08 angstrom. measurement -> 45.4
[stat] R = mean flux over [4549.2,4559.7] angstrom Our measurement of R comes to 42.2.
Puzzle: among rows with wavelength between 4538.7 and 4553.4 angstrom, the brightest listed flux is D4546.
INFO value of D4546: 44.35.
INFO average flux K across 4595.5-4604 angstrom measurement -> 41.7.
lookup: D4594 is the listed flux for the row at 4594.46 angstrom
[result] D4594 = 42.65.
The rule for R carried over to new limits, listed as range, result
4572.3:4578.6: 43.8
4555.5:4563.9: 40.6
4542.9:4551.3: 44.2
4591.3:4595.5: 42.7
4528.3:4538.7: 43.9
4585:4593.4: 43.3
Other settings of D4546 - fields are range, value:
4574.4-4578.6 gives 43.78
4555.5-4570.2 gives 42.77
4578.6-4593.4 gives 45.25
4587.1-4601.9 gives 43.41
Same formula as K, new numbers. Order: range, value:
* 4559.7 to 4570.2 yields 40.9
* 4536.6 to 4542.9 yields 43.2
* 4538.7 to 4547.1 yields 43.8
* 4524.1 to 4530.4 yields 46.9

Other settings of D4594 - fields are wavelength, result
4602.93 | 41.55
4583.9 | 45.25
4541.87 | 43.75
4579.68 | 43.73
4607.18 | 41.69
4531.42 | 44.42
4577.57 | 43.22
